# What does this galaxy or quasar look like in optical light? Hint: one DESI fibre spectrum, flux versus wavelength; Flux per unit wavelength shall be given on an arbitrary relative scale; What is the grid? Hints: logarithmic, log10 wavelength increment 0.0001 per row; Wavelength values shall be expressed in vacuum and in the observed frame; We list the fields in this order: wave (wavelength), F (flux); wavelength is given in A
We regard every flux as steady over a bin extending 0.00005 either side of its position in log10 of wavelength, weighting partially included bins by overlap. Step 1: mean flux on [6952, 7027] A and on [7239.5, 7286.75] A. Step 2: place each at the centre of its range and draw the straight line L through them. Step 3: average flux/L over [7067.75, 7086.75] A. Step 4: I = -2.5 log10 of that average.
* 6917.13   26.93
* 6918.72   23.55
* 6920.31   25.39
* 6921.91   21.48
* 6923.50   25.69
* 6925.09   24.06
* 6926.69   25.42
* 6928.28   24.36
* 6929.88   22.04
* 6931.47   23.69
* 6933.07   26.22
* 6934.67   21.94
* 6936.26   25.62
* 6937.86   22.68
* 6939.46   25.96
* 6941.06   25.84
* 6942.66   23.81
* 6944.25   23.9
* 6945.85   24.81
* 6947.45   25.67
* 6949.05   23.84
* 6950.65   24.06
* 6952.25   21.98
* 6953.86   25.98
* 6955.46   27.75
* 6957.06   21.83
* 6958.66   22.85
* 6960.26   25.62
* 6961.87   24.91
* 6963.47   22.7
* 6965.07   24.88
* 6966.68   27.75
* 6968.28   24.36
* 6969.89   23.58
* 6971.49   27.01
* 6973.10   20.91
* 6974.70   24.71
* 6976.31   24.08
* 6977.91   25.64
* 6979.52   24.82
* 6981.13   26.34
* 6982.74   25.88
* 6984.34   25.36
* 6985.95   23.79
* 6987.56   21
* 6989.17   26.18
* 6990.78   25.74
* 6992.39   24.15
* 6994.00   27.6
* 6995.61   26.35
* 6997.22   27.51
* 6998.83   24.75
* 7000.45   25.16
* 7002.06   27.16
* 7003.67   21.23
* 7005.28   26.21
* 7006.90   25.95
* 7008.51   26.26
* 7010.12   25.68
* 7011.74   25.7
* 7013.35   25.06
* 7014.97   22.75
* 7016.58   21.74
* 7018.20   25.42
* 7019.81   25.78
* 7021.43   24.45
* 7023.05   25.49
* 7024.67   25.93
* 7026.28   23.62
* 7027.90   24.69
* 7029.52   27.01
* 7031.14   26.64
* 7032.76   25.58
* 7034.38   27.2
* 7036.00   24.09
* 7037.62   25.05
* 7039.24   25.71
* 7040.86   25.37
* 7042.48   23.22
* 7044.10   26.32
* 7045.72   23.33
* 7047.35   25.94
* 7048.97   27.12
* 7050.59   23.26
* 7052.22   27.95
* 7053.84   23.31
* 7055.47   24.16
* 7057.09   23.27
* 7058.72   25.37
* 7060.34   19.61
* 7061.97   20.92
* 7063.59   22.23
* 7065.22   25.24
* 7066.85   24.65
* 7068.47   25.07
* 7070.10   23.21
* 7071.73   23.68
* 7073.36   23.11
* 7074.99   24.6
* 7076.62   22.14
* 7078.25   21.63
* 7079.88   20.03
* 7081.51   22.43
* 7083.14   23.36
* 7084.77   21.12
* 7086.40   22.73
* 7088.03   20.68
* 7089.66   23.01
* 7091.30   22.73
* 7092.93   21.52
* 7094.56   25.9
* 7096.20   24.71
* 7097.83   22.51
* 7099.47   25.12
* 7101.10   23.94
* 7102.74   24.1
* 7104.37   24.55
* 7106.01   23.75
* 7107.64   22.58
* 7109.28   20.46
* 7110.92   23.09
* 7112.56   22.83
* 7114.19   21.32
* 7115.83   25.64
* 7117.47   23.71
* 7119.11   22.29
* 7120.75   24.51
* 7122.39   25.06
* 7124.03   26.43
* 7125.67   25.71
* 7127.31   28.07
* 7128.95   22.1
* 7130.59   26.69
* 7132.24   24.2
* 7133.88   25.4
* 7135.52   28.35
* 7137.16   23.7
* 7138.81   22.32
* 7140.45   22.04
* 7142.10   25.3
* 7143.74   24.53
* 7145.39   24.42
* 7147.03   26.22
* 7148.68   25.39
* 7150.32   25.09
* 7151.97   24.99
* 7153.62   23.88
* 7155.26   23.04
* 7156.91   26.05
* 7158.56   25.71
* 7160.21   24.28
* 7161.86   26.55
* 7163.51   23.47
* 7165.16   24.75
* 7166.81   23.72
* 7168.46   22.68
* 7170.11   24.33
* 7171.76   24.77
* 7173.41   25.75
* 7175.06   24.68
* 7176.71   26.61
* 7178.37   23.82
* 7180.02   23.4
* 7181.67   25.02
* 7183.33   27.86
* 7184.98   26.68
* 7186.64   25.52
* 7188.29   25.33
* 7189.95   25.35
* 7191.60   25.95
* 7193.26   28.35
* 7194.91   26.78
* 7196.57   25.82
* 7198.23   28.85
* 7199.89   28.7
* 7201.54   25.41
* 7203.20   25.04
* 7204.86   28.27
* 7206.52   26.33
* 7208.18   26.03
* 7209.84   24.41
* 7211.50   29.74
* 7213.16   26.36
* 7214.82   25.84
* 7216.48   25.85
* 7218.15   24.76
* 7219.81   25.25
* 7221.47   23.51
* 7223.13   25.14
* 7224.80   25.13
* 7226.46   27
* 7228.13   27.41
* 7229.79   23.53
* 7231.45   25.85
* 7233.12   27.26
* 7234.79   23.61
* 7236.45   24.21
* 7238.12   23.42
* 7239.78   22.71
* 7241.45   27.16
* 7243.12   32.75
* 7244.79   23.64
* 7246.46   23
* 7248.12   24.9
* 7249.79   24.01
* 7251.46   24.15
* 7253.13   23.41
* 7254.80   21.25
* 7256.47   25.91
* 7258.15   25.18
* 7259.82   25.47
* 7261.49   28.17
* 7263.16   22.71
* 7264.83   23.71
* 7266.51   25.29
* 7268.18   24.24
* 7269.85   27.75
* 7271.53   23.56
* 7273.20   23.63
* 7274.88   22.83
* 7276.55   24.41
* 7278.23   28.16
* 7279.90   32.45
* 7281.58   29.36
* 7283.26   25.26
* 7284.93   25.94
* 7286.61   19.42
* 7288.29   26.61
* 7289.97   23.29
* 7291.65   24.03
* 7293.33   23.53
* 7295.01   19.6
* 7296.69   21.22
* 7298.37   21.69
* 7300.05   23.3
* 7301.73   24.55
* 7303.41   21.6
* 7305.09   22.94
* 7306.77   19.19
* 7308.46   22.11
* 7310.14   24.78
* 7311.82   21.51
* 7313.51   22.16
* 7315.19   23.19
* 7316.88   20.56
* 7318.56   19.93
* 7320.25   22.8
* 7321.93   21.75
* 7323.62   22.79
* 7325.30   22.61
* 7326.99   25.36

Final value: 0.10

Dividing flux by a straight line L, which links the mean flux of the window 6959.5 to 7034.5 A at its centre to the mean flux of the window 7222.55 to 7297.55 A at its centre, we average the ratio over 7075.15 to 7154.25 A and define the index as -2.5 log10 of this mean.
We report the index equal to 0.05 mag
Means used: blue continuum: 25.1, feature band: 23.8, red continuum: 24.9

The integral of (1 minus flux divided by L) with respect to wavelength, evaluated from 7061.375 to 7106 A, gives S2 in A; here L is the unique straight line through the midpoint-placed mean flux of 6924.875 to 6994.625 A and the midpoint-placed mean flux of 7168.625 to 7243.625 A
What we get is 3.62 A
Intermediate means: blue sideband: 24.6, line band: 23.2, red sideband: 25.8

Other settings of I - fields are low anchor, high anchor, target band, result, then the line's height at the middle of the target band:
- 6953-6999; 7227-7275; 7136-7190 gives 0.01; 24.9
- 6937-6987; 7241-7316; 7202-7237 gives -0.06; 24.3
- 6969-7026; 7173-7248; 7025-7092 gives 0.06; 25.2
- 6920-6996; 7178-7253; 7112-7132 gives 0.03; 25.3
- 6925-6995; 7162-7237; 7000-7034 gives -0.01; 24.8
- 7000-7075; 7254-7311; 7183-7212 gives -0.10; 24.4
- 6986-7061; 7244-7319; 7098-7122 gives 0.05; 24.6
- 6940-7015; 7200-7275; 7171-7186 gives -0.01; 25.2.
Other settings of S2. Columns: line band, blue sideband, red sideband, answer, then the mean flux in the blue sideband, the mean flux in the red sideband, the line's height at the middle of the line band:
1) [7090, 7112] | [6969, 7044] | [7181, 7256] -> 1.67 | 25.1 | 25.7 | 25.4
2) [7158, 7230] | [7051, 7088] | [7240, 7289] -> -3.50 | 23.1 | 25.3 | 24.5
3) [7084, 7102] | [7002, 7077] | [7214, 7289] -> 1.21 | 24.6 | 25.2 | 24.8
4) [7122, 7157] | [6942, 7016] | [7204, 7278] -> 0.21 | 24.8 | 25.2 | 25.1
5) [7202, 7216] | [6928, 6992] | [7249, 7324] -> -1.47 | 24.5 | 23.8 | 23.9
